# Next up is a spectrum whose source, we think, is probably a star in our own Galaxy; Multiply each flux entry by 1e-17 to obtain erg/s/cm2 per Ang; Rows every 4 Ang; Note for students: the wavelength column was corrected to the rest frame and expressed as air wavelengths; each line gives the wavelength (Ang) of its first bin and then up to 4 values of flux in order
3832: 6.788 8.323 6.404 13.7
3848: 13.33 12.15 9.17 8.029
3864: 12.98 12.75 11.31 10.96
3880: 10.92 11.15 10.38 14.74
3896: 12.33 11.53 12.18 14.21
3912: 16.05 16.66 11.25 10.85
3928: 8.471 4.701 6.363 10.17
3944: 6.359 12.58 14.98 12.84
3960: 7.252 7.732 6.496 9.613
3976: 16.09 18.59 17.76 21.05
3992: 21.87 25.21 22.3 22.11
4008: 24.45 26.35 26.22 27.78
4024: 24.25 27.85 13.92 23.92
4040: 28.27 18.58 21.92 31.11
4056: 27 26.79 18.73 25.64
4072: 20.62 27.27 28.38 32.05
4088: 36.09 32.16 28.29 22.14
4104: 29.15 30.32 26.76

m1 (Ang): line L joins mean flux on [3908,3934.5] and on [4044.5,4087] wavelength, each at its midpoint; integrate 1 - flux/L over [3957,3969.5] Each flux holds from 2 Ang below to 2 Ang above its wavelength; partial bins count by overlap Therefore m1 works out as 6.4 Ang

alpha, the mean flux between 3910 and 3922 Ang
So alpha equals 14.7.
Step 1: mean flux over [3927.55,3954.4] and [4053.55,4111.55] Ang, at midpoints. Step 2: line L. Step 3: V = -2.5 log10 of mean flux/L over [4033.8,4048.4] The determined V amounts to -0.053 mag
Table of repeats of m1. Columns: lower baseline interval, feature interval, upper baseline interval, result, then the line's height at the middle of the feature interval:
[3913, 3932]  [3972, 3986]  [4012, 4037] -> 1.60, 18.4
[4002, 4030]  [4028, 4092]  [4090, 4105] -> 2.89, 26.8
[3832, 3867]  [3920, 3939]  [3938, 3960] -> 4.82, 10.9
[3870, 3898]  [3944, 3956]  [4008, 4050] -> 3.41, 17.3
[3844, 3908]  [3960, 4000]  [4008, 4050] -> 8.71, 20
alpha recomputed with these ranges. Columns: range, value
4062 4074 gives 21.7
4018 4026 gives 26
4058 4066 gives 22.8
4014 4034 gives 24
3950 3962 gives 11.7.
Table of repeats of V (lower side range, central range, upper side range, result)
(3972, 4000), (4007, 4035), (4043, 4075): -0.13 mag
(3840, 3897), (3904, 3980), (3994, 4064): 0.49 mag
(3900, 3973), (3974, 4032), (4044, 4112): -0.23 mag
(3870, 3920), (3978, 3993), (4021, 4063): 0.01 mag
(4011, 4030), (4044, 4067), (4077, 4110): 0.14 mag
